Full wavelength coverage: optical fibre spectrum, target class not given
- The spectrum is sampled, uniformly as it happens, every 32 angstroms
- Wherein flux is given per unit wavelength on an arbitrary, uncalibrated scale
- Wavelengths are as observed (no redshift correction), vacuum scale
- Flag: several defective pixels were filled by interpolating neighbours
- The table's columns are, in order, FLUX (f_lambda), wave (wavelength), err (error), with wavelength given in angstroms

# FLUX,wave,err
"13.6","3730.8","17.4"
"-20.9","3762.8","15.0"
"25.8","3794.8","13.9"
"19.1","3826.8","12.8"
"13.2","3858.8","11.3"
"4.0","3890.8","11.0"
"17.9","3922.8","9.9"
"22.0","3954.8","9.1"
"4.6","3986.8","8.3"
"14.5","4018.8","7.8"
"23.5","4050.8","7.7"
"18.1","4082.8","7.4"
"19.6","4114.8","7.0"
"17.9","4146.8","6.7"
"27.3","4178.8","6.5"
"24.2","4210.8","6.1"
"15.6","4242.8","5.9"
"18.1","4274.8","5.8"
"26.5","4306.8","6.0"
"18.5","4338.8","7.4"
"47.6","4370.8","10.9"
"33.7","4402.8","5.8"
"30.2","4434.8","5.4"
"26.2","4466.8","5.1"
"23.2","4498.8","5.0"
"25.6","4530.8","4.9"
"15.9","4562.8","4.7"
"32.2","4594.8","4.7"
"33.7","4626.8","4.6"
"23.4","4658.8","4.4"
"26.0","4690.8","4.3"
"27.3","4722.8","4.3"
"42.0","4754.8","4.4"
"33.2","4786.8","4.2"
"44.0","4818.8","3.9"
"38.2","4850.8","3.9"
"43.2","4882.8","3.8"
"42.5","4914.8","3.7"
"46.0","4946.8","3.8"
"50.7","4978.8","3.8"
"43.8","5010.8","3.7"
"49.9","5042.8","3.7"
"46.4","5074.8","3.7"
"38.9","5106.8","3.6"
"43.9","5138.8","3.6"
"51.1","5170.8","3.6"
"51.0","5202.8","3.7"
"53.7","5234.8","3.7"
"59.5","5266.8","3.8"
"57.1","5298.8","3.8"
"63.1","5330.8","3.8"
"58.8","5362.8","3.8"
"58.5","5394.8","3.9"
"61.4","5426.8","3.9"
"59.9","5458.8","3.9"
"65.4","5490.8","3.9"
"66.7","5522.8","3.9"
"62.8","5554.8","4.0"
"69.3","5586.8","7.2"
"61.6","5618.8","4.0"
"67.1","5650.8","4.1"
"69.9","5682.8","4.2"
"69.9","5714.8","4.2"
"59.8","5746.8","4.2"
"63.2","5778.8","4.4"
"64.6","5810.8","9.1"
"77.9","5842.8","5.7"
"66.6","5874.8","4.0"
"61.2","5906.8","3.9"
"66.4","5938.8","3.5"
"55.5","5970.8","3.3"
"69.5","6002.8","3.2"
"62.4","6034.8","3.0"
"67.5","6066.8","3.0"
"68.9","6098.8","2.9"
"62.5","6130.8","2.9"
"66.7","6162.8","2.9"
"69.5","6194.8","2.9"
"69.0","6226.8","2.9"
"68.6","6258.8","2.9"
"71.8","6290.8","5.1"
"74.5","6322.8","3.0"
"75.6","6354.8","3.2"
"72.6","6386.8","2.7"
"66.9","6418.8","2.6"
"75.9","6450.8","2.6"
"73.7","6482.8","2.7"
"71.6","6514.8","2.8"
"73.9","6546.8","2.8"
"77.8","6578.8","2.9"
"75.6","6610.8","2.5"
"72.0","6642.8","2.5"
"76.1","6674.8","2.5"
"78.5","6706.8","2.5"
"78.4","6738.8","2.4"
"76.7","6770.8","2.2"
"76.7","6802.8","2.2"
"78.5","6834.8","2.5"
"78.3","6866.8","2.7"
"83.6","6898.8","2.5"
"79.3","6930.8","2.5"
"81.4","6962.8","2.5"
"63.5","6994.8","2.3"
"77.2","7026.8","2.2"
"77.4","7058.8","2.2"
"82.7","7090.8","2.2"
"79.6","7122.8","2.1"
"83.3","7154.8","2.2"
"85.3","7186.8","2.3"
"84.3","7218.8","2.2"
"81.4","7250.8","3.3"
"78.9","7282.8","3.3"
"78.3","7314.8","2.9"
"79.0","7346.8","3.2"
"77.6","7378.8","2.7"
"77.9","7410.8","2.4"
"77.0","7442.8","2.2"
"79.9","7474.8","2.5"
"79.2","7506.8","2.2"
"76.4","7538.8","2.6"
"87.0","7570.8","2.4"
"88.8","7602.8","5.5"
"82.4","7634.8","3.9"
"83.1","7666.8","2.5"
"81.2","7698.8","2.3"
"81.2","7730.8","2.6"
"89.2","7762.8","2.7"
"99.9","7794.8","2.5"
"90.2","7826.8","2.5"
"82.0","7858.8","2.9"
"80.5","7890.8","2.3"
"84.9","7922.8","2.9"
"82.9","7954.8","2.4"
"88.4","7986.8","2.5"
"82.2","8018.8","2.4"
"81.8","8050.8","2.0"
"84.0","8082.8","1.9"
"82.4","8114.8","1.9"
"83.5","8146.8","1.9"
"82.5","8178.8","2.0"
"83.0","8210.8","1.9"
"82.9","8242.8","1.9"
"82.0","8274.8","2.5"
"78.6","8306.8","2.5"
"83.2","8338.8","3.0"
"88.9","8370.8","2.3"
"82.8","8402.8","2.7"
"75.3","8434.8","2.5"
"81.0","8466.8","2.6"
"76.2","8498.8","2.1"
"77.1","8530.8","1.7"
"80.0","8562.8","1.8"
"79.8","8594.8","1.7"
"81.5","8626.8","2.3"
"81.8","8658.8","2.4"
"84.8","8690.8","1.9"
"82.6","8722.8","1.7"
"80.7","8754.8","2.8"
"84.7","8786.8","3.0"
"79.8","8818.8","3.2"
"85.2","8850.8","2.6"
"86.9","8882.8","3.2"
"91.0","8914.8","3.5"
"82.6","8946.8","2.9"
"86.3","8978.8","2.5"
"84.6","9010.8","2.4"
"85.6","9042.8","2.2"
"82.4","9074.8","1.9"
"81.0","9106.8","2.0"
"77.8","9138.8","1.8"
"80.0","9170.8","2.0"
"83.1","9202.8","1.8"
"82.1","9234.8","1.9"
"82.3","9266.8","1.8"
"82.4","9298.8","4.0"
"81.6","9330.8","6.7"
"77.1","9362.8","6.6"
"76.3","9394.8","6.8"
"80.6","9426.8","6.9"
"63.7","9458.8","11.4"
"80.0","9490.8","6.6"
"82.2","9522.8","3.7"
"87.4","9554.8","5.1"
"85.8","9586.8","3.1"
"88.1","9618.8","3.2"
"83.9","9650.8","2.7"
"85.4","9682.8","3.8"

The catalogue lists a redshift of 0.187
